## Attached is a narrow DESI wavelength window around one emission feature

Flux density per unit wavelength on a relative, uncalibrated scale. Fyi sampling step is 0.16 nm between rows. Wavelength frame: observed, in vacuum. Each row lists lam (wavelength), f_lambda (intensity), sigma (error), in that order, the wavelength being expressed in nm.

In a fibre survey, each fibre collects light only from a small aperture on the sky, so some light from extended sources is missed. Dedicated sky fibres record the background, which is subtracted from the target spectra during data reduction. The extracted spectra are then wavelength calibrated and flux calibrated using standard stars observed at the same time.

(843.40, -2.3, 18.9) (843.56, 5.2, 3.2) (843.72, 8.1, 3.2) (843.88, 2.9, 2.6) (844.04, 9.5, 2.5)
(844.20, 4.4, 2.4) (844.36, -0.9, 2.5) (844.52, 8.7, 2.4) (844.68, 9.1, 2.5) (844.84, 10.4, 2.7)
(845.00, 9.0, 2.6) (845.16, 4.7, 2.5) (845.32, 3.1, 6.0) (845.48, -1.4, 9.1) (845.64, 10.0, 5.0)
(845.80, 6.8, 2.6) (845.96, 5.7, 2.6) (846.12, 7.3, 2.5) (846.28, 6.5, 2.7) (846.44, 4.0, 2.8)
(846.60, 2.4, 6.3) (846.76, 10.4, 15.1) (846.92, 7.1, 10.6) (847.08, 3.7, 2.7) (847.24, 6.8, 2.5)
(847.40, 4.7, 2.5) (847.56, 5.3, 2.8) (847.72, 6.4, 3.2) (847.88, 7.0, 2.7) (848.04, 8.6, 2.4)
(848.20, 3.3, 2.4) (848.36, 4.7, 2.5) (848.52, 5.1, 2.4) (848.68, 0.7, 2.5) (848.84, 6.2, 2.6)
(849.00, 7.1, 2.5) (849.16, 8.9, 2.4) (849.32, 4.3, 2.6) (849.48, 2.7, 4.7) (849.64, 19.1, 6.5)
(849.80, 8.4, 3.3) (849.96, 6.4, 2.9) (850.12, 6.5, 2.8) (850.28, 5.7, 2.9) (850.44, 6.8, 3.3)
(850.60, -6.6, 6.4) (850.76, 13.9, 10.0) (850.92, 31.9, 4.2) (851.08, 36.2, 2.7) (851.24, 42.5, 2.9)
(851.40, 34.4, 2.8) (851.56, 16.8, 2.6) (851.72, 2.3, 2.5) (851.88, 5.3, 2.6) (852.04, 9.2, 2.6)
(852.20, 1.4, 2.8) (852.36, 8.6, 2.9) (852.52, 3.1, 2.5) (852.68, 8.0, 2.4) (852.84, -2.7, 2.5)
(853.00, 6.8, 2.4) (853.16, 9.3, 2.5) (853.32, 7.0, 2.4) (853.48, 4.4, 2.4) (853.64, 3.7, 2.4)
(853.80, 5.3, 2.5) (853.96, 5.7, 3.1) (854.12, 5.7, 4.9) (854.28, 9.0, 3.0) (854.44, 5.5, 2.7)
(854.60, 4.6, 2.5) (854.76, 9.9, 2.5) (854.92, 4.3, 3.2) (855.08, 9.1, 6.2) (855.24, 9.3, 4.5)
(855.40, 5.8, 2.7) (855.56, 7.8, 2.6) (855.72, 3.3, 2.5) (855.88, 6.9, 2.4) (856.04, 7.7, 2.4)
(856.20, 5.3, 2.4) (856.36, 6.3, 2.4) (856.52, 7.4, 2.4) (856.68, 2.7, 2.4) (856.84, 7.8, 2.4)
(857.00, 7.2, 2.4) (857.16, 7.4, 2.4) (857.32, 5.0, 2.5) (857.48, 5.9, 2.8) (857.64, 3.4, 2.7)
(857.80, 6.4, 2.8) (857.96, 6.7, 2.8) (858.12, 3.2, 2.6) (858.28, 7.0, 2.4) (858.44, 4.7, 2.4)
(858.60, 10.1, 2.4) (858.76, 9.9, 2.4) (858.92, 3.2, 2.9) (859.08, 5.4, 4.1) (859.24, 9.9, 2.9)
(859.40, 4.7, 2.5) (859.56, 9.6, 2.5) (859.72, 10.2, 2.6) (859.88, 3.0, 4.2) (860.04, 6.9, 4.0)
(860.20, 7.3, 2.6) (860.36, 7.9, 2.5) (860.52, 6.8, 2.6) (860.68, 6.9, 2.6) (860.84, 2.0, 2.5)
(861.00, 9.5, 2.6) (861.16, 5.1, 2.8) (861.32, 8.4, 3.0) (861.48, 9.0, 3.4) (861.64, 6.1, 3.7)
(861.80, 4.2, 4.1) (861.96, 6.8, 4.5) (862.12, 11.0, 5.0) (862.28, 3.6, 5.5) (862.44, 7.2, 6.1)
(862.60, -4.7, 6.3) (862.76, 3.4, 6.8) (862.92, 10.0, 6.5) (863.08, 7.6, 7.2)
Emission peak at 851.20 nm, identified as H-beta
